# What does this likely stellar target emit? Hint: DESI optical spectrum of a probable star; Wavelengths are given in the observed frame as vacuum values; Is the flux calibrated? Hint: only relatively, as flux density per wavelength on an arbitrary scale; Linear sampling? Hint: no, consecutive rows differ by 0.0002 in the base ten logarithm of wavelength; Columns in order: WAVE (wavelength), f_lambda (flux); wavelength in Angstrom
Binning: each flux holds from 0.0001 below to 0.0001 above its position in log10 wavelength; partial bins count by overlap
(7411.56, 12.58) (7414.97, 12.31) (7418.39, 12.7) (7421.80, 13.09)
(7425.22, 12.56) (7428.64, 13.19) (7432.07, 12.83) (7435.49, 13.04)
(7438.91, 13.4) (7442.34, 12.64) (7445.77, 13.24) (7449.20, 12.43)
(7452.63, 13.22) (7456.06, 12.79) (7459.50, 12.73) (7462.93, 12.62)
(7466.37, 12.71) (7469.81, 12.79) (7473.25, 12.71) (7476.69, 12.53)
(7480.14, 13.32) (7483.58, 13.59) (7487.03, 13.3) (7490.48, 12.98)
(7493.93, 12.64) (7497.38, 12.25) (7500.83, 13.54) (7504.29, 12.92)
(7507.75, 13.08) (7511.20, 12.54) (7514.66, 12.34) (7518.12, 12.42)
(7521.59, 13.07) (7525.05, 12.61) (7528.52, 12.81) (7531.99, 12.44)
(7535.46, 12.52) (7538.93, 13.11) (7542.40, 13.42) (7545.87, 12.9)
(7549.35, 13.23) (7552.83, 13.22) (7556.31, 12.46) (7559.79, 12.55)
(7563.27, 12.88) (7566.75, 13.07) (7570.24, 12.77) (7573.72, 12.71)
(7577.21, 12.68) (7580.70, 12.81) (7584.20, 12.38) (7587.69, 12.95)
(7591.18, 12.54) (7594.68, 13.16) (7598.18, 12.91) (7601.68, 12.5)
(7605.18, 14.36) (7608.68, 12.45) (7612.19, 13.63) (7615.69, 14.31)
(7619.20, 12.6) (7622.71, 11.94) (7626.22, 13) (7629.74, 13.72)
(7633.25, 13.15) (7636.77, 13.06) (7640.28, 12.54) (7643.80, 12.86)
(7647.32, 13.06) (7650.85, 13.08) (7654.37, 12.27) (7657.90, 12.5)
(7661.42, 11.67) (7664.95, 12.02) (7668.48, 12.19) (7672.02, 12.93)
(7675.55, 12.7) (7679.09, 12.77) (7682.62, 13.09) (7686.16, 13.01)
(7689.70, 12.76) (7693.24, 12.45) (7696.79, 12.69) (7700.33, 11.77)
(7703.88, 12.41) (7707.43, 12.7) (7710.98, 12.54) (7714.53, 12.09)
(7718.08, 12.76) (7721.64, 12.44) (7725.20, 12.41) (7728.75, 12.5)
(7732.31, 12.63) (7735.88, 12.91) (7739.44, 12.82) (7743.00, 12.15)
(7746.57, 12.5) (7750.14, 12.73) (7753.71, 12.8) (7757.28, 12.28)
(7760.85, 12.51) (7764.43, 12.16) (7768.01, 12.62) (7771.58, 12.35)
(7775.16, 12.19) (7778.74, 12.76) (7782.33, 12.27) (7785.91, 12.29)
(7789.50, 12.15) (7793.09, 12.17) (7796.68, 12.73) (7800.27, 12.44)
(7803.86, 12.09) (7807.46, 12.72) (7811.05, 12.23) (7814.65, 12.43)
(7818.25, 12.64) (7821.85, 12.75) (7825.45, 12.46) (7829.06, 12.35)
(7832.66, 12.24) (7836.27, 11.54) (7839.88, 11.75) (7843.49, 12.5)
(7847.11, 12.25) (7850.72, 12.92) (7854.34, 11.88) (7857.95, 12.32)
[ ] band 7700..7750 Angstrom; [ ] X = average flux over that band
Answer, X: 12.5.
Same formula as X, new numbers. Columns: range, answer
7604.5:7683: 12.8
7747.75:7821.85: 12.4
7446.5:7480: 12.8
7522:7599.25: 12.8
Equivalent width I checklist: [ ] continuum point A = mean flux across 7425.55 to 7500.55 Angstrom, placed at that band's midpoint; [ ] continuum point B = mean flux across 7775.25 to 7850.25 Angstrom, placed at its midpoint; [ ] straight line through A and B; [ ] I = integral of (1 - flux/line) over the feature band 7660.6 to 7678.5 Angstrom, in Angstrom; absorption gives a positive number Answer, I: 0.3 Angstrom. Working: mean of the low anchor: 12.9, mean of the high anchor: 12.3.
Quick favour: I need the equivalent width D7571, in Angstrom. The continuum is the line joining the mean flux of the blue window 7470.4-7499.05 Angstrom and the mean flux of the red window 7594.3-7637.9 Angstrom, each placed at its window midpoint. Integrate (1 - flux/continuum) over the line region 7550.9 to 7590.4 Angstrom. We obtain 0.9 Angstrom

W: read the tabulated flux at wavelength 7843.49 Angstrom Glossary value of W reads 12.5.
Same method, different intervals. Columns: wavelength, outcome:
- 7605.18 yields 14.36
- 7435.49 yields 13.04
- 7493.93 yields 12.64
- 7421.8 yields 13.09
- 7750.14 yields 12.73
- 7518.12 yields 12.42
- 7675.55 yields 12.7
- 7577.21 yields 12.68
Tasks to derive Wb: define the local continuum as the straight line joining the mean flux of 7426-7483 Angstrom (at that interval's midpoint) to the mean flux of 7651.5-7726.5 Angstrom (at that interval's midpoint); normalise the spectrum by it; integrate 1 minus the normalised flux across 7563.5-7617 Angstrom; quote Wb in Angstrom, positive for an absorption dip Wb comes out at -1.4 Angstrom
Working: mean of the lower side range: 12.9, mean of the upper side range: 12.5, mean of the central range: 13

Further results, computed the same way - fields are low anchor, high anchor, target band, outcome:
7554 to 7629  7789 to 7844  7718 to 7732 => 0.06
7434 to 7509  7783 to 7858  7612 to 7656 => -1.21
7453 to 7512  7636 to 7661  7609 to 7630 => -0.62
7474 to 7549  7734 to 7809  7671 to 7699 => -0.41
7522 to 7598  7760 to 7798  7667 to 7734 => -0.20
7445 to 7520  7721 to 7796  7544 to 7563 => -0.19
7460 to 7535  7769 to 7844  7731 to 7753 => -0.35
